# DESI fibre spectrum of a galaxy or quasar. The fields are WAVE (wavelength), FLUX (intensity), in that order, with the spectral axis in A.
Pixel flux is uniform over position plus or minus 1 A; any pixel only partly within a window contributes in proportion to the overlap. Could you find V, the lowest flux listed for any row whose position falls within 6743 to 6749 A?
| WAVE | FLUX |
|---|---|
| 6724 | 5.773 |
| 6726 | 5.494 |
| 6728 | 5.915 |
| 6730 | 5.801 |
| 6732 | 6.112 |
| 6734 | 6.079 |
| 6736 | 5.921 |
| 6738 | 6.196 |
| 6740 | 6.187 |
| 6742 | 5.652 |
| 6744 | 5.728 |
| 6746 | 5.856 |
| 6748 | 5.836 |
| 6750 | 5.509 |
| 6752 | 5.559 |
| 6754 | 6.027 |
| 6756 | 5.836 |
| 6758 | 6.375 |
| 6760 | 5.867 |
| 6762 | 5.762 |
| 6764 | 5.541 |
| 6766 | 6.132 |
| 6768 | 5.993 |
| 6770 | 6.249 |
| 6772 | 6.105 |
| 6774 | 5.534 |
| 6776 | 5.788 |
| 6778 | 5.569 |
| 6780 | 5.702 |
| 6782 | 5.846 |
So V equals 5.728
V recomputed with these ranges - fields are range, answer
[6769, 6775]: 5.534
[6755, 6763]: 5.762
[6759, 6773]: 5.541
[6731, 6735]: 6.079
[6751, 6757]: 5.559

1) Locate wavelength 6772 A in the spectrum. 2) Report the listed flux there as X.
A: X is 6.105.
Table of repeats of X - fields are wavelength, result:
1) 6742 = 5.652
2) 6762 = 5.762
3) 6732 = 6.112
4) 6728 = 5.915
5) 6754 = 6.027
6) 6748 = 5.836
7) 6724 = 5.773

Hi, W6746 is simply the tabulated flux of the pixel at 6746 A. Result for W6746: 5.856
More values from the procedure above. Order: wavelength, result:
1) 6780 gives 5.702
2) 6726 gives 5.494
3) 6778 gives 5.569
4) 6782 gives 5.846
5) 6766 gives 6.132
